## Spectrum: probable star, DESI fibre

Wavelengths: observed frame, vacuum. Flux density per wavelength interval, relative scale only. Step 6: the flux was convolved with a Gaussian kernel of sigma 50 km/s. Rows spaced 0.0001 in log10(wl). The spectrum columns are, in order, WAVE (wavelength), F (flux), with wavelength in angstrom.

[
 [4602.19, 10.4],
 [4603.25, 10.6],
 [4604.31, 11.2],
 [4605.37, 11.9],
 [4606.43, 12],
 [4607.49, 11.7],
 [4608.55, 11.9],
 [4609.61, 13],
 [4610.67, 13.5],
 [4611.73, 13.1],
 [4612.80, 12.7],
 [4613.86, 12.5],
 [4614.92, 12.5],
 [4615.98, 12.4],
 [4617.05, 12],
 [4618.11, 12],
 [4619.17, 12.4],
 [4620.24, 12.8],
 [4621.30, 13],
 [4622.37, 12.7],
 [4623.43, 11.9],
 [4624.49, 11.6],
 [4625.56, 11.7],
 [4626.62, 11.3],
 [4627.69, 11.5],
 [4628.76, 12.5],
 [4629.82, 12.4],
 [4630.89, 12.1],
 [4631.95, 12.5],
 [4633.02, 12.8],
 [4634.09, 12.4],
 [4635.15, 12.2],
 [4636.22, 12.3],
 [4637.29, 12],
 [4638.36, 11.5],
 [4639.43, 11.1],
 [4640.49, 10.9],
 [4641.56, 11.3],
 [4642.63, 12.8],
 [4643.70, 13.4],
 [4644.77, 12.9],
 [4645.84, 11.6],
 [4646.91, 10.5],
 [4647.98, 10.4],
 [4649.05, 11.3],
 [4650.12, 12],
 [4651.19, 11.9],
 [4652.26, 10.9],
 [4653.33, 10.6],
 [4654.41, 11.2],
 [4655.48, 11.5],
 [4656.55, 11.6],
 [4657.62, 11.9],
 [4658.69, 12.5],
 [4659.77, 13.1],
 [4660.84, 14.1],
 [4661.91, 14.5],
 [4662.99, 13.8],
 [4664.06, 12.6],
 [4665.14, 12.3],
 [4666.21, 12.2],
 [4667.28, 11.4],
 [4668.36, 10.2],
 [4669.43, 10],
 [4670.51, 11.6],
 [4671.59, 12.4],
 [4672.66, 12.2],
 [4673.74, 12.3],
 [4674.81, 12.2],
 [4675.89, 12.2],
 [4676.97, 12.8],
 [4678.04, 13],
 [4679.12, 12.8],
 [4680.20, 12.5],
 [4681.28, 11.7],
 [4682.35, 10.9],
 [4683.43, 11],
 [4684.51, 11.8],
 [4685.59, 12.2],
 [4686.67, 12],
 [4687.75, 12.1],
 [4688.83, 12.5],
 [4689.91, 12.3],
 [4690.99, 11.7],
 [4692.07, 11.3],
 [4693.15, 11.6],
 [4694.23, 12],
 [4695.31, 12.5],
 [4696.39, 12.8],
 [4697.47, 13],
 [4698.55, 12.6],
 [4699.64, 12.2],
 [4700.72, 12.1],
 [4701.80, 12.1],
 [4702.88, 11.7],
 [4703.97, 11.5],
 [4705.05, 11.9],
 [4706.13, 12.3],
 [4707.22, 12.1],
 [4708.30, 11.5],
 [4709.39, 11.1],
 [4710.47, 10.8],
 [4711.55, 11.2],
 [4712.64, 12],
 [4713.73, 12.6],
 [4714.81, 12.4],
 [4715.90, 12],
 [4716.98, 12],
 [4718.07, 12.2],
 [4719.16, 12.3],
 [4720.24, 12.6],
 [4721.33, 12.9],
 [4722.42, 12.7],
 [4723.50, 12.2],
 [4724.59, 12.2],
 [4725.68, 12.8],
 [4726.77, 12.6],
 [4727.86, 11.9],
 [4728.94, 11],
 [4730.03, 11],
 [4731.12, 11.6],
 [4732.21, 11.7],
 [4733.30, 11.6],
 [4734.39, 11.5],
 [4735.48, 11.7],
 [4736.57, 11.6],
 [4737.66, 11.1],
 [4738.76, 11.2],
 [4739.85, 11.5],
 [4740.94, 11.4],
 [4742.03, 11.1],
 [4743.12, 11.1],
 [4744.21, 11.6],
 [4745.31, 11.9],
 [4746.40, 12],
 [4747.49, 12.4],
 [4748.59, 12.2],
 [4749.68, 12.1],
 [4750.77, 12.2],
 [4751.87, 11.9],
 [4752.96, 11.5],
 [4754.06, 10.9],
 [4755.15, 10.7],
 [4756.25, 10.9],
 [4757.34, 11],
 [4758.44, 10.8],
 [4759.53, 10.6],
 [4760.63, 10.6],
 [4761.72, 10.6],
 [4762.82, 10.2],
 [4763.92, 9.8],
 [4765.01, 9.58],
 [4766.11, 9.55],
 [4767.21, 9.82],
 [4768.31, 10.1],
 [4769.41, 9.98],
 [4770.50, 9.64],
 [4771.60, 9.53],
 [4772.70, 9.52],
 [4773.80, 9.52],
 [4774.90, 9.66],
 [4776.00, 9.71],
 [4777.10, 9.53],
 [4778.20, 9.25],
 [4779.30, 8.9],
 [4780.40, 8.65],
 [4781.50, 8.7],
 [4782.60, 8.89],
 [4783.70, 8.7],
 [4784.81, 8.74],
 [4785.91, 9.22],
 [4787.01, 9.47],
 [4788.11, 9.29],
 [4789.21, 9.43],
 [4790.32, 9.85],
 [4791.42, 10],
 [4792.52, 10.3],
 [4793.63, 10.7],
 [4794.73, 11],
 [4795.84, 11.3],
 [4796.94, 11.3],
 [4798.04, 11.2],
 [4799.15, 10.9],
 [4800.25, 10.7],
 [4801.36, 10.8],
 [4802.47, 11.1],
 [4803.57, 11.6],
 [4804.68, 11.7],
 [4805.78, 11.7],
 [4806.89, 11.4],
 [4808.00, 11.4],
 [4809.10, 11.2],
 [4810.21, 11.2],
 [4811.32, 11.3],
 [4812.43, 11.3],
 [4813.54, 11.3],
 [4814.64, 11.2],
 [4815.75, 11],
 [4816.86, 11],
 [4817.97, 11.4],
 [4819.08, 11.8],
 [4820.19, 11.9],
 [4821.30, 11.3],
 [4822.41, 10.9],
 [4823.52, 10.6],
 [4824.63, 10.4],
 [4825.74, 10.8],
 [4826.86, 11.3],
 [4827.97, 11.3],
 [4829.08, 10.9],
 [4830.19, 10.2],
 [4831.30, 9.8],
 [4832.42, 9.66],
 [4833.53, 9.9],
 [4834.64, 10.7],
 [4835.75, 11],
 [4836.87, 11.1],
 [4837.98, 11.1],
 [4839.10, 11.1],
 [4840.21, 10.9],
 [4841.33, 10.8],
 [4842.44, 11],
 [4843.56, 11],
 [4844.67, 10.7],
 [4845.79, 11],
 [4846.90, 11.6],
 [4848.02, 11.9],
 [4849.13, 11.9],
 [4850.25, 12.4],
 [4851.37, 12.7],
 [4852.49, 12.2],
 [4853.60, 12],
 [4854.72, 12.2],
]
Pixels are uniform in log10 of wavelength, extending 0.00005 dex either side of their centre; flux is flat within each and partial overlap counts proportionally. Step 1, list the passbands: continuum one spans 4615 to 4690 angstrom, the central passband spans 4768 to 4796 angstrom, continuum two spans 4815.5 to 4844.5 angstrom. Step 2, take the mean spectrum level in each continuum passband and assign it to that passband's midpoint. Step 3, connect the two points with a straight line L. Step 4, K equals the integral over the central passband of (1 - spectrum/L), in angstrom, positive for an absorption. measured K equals 4.05 angstrom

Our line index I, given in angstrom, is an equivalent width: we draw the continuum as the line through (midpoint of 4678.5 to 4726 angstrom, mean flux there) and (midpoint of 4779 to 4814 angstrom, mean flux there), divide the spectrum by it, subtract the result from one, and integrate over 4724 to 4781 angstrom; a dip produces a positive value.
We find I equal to 1.7 angstrom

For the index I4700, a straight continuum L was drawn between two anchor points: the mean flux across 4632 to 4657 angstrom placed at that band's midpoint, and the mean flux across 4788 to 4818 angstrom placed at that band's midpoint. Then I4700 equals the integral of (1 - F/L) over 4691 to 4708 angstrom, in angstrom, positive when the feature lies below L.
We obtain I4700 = -0.9 angstrom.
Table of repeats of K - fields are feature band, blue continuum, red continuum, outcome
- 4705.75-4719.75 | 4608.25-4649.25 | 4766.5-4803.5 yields -1.2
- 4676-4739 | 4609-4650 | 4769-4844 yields -3.1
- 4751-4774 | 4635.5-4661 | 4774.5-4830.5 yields 1.1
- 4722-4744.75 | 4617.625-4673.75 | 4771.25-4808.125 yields -1.7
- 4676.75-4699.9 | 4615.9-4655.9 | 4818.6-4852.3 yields -0.9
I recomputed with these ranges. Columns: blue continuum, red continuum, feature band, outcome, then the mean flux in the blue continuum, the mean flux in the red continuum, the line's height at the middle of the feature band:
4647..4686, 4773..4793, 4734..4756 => -3.0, 12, 9.32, 10.2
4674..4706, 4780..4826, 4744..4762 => -0.2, 12.1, 10.6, 11.3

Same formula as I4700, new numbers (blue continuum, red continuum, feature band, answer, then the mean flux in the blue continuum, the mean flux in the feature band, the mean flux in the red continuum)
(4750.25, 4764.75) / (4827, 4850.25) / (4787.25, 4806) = 0.3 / 10.9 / 10.7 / 10.9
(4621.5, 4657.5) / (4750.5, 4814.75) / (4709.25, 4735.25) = -2.4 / 11.8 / 12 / 10.4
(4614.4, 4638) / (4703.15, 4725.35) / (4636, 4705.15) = 0.7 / 12.2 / 12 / 12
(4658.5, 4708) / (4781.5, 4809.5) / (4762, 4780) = 1.9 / 12.2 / 9.65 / 10.4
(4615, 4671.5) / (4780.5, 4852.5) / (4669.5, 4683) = -0.4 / 12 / 12.1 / 10.8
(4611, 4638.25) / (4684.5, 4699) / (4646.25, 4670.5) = 0.8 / 12.3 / 11.8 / 12.2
